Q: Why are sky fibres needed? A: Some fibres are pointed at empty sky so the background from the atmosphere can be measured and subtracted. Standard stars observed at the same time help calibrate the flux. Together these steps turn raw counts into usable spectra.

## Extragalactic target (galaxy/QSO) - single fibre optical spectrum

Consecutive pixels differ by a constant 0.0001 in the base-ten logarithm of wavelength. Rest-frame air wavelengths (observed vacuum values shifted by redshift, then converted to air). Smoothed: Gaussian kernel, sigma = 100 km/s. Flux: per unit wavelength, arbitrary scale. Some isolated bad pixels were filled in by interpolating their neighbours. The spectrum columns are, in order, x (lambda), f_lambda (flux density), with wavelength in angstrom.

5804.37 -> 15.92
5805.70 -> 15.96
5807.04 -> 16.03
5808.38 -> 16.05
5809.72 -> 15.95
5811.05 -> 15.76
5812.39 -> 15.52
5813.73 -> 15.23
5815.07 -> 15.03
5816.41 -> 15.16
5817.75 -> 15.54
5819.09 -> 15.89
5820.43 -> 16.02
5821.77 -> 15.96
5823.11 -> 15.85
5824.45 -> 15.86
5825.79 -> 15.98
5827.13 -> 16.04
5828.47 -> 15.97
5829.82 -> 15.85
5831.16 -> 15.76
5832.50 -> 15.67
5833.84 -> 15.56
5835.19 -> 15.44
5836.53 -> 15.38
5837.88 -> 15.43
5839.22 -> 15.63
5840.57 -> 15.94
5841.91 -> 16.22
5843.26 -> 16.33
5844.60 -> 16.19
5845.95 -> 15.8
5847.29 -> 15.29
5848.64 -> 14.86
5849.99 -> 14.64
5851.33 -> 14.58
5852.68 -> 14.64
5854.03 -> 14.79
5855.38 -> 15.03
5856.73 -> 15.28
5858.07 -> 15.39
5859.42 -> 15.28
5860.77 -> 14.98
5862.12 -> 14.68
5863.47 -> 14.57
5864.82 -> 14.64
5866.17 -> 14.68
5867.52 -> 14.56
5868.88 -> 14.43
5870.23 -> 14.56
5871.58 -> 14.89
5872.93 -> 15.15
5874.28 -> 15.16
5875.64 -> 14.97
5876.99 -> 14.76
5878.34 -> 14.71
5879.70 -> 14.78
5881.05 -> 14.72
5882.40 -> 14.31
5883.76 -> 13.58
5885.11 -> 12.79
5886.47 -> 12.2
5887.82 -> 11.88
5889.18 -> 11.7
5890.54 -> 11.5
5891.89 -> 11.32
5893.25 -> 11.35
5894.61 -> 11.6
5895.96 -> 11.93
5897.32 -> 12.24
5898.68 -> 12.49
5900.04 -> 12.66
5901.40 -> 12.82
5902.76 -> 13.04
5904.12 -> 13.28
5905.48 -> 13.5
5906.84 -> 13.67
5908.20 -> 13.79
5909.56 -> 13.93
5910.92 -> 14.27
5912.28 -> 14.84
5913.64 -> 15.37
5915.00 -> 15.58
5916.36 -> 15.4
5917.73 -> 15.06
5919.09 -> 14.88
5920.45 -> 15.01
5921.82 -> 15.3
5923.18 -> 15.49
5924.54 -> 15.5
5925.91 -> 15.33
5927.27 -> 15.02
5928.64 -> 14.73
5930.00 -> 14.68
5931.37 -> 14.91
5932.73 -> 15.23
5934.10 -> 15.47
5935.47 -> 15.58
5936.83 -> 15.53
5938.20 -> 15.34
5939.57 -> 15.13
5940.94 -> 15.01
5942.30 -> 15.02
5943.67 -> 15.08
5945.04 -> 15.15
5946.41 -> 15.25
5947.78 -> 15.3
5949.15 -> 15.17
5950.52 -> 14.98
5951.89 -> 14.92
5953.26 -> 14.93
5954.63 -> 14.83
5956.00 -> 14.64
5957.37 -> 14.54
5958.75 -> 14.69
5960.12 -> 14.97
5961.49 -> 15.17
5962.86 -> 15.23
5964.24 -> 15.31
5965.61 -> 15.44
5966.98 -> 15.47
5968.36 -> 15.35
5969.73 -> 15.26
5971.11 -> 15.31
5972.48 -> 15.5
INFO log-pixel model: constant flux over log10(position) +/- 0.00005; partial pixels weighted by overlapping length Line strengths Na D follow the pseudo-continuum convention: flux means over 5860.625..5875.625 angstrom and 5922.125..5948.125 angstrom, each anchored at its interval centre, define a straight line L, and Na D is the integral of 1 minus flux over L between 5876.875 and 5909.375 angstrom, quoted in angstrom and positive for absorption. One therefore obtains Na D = 4.3 angstrom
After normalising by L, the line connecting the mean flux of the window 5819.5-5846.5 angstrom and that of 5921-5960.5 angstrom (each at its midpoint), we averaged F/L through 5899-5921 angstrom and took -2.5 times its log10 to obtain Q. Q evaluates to 0.08 mag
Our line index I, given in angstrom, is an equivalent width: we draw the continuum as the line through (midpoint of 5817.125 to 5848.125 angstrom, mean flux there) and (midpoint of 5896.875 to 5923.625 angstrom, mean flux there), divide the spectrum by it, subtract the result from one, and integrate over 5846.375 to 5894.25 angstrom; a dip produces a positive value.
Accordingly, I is 2.6 angstrom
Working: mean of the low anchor 15.8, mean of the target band 14.2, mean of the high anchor 14.1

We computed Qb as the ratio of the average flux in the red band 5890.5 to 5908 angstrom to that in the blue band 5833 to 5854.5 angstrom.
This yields 0.8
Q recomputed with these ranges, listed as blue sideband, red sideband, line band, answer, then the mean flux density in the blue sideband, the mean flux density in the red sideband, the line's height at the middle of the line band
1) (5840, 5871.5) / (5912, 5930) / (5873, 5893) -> 0.13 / 15.1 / 15.2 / 15.1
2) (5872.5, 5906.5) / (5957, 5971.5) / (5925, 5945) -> -0.06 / 13.1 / 15.2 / 14.4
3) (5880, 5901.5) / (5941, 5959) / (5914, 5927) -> -0.12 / 12.5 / 15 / 13.7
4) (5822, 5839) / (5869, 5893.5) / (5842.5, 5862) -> -0.03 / 15.7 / 13.6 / 14.8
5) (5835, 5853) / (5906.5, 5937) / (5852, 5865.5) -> 0.03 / 15.5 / 15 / 15.4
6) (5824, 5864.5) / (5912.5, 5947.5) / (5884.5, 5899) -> 0.27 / 15.4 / 15.2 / 15.3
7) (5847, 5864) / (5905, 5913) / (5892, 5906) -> 0.14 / 14.9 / 14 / 14.2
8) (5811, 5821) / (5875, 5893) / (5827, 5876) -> -0.07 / 15.5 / 13.3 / 14.3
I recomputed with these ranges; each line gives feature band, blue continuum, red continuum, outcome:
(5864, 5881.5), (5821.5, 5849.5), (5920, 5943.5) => 0.9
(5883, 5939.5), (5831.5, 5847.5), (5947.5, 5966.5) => 5.1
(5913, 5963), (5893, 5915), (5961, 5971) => -2.6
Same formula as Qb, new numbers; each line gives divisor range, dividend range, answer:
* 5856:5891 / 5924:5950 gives 1.06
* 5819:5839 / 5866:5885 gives 0.93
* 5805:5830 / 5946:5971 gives 0.96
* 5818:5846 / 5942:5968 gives 0.95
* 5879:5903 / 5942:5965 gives 1.19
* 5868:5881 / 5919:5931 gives 1.02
